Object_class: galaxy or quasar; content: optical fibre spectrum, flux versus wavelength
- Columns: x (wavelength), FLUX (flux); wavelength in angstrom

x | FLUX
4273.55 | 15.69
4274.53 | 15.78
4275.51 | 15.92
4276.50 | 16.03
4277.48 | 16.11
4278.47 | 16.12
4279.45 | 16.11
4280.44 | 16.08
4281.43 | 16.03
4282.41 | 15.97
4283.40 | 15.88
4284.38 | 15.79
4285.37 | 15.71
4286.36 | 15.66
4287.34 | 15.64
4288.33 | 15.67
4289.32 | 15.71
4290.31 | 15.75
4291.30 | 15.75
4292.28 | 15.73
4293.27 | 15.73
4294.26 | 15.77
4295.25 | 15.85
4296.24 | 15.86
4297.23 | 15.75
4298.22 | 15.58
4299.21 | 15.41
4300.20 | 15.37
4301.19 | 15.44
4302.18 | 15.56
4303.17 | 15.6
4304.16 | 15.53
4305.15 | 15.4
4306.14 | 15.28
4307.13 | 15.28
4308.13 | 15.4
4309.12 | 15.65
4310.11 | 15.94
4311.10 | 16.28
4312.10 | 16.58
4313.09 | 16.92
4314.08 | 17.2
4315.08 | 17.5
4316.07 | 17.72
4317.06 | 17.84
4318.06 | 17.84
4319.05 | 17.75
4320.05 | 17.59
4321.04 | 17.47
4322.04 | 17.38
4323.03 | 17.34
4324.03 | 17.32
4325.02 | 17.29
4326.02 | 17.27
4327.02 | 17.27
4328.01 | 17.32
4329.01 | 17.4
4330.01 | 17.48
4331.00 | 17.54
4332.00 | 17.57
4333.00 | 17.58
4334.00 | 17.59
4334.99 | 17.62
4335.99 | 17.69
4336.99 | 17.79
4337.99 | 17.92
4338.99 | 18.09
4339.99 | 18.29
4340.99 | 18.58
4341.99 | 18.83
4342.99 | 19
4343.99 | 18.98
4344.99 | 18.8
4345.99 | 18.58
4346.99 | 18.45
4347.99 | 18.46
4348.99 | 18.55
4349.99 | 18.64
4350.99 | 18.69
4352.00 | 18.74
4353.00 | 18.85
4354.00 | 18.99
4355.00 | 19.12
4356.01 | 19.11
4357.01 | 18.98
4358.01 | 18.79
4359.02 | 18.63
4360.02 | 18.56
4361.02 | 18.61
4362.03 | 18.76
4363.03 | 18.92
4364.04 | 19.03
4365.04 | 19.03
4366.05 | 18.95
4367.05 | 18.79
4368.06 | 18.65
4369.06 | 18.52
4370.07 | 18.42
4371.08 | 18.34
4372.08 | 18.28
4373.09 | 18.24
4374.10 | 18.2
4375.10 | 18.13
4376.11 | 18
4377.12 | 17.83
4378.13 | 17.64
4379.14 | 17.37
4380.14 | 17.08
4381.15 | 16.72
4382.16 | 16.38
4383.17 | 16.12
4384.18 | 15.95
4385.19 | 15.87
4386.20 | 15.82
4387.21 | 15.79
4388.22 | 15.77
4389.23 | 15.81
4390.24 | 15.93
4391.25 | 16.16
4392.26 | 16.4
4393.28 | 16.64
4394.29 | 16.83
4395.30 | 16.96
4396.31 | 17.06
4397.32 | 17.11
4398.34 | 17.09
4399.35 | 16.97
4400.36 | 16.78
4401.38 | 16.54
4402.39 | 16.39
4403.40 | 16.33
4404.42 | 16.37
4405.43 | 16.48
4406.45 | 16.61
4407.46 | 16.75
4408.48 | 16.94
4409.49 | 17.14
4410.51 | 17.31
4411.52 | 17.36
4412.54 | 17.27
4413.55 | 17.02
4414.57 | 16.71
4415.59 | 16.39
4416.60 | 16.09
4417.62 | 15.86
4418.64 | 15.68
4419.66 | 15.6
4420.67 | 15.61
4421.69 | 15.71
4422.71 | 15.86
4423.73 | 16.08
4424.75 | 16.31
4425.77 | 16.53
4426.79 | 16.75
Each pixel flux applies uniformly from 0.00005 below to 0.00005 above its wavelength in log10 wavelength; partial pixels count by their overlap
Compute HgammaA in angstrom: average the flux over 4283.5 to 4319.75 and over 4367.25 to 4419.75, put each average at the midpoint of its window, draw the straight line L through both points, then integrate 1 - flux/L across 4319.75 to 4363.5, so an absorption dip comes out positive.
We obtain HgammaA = -4.7 angstrom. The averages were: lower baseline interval 16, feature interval 18.2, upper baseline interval 16.9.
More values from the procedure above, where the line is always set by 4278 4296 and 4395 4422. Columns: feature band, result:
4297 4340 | -2.2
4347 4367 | -3.1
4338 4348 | -1.5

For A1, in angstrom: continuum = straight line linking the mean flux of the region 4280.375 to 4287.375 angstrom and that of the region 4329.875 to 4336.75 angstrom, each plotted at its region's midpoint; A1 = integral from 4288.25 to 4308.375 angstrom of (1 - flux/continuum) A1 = 0.9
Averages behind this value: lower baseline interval 15.9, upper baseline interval 17.6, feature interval 15.6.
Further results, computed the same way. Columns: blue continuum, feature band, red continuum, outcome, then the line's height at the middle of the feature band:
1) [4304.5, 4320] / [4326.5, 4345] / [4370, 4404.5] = -1.4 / 16.7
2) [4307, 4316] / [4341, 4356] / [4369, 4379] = -1.2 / 17.4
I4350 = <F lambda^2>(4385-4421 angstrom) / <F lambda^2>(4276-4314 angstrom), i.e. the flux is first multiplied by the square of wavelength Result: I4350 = 1.10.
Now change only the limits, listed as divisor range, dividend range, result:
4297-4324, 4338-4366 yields 1.16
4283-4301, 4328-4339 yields 1.14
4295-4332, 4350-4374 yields 1.15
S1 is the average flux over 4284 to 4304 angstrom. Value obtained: 15.7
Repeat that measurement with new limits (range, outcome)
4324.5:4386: 18.1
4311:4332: 17.4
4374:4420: 16.7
